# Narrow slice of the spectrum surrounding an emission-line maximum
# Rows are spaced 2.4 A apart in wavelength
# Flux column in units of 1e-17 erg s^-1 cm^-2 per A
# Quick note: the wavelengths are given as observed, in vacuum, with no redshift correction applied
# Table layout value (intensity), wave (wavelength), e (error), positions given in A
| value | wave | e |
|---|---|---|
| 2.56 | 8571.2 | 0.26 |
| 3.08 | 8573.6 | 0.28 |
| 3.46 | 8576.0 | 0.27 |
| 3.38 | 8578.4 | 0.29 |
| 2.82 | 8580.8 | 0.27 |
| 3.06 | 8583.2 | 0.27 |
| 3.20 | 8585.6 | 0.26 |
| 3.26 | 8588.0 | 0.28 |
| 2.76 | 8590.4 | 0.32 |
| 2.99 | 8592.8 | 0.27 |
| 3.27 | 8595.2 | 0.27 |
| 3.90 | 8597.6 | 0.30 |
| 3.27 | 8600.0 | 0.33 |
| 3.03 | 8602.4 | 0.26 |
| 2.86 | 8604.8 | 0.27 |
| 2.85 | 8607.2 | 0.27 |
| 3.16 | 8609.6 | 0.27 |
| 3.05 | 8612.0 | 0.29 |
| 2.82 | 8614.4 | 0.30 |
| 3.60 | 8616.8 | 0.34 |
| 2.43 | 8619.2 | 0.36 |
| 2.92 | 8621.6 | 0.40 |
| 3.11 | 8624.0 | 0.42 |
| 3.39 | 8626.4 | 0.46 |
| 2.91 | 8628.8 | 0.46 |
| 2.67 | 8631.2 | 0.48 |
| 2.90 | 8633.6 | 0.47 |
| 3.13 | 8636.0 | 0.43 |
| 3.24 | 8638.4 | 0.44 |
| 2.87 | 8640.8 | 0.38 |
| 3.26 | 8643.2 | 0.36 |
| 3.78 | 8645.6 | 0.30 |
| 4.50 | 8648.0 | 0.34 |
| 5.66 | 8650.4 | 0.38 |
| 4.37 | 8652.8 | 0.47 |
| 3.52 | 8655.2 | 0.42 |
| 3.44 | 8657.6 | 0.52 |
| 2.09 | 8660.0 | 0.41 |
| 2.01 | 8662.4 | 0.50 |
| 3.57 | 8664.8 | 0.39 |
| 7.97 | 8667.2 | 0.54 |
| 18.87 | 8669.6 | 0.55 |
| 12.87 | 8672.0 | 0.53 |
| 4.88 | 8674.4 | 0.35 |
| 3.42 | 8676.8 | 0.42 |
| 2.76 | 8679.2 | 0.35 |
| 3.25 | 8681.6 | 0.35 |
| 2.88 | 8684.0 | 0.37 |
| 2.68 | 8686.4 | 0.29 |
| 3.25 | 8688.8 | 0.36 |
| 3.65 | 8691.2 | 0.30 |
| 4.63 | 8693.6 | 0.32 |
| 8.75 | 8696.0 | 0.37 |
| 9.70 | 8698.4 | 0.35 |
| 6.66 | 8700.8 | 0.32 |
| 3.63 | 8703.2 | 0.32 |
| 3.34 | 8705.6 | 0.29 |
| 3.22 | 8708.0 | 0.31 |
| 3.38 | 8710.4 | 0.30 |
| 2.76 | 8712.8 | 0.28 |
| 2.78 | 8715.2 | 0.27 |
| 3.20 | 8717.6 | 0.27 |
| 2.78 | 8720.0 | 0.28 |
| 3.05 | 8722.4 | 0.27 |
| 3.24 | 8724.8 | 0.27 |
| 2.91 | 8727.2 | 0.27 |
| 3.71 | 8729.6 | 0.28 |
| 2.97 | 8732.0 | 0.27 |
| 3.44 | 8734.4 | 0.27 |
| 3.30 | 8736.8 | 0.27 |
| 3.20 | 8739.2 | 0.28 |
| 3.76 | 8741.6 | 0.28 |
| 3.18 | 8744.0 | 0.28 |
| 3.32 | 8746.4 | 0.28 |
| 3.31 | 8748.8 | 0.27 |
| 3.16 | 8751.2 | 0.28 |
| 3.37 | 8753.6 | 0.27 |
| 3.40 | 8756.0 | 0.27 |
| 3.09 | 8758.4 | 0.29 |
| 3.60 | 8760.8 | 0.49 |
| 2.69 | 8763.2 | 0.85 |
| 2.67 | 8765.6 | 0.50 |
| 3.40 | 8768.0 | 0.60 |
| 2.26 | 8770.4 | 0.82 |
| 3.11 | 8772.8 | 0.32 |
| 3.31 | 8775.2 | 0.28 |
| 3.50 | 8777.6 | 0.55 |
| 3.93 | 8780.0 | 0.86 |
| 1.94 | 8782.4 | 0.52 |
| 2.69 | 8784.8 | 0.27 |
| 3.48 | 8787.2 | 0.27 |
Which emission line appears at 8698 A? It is [N II] 6583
